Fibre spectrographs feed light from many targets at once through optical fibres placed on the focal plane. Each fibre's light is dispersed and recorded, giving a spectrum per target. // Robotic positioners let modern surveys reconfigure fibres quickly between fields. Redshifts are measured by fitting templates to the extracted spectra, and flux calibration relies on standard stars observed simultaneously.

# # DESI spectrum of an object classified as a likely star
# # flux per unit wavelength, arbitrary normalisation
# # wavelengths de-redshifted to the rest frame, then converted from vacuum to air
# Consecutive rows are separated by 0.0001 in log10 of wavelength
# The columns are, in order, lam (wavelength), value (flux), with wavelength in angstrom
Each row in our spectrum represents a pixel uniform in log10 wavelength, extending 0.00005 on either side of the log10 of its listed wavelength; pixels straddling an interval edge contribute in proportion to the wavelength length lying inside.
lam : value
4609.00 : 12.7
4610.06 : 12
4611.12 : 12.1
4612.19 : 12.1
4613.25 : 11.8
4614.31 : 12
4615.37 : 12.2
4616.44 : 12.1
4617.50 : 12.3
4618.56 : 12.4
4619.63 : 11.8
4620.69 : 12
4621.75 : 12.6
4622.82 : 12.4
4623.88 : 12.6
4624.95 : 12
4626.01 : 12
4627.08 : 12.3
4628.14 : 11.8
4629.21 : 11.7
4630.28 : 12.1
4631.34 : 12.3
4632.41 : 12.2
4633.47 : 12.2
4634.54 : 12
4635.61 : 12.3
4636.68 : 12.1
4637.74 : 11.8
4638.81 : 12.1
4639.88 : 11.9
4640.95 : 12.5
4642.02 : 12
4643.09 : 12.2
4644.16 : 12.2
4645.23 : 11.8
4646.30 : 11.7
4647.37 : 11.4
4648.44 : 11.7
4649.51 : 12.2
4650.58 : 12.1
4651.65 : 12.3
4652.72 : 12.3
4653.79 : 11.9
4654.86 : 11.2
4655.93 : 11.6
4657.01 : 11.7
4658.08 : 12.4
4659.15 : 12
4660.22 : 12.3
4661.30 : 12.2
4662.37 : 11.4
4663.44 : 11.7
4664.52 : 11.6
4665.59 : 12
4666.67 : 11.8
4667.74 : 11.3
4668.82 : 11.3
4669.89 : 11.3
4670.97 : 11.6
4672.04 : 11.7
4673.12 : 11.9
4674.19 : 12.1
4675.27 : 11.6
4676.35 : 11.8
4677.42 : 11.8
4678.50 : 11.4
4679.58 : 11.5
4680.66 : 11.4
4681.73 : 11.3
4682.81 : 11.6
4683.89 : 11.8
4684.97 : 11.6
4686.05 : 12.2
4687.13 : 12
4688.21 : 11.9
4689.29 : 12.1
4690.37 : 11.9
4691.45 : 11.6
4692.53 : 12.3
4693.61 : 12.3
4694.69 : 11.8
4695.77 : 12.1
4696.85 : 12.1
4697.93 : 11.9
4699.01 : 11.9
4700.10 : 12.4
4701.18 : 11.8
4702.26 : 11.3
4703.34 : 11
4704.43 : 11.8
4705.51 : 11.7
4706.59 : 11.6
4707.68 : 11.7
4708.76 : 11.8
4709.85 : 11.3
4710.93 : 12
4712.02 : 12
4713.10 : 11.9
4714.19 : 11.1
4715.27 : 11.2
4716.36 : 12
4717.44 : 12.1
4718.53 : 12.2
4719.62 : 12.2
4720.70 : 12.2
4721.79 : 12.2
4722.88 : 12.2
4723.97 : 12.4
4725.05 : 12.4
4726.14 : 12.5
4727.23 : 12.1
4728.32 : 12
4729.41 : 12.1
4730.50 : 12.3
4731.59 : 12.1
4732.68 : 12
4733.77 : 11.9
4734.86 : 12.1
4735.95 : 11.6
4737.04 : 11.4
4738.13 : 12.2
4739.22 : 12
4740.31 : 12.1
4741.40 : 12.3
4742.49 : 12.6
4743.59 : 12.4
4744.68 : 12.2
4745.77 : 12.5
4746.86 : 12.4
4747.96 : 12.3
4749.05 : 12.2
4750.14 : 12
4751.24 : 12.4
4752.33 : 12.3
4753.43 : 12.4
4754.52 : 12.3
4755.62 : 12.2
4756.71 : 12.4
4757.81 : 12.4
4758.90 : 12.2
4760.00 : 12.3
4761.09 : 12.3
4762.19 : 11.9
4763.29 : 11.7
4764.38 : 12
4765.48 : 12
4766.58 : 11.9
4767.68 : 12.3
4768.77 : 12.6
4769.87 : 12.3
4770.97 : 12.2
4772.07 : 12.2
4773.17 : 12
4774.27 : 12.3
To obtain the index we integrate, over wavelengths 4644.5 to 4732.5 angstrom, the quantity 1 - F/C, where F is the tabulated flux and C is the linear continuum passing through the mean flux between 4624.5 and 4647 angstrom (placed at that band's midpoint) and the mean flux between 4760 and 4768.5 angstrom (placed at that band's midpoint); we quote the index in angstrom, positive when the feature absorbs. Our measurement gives 1.5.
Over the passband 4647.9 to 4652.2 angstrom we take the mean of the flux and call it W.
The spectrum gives 12.1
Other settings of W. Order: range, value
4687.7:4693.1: 12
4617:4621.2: 12.1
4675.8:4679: 11.7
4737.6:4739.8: 12.1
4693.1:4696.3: 12.1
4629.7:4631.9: 12.2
